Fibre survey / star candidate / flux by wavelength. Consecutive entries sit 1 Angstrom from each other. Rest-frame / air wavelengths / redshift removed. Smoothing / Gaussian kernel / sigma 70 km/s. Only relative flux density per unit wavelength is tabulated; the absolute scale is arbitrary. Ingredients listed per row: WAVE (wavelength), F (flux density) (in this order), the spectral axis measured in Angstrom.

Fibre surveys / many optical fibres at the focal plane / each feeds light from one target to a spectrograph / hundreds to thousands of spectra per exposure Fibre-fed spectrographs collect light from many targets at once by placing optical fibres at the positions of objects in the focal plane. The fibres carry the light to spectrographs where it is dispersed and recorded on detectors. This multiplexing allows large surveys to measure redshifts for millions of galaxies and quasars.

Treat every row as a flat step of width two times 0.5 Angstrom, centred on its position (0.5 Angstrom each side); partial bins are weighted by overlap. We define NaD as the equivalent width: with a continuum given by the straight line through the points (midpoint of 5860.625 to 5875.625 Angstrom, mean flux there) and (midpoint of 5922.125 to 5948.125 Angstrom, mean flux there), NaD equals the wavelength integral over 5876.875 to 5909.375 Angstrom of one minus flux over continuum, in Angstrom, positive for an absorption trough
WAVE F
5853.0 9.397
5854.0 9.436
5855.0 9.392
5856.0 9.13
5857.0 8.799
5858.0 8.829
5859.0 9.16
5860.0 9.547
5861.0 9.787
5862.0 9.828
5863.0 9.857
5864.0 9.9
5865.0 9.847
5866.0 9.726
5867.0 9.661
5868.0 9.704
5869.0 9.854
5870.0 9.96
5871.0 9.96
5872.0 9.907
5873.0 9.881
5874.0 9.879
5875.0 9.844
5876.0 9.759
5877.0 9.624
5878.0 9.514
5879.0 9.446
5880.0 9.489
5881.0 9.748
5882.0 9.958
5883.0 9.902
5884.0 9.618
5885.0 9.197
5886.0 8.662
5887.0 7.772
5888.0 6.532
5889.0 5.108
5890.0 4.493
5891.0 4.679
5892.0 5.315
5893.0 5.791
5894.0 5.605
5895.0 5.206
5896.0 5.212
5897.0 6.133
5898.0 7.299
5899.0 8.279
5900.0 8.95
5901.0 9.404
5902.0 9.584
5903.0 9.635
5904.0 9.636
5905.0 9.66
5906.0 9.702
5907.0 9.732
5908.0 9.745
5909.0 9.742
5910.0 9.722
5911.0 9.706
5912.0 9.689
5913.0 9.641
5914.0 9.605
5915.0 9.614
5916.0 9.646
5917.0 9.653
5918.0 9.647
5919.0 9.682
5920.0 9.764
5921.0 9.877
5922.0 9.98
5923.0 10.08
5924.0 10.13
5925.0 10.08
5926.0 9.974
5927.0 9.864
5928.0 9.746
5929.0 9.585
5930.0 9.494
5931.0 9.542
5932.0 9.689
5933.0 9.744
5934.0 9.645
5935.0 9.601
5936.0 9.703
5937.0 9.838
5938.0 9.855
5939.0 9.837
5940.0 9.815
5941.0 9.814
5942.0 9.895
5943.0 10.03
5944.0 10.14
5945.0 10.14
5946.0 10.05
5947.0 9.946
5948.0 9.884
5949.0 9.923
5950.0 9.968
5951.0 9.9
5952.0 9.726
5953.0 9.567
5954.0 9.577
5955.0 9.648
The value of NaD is 5.7 Angstrom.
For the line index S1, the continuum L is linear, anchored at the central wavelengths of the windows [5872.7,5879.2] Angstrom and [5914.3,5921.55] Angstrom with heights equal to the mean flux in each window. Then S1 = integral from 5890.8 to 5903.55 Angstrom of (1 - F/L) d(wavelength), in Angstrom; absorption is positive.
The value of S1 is 3.5 Angstrom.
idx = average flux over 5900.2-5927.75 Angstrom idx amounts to 9.74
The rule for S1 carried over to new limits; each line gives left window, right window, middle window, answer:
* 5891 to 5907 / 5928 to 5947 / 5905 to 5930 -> -3.1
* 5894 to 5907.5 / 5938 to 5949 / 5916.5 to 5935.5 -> -1.1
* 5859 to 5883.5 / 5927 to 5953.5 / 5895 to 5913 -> 1.7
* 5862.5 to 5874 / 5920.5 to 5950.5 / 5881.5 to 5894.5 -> 3.6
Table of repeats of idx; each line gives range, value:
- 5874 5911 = 8.31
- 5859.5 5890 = 9.3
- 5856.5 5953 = 9.21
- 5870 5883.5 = 9.77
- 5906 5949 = 9.8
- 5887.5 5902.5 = 6.51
